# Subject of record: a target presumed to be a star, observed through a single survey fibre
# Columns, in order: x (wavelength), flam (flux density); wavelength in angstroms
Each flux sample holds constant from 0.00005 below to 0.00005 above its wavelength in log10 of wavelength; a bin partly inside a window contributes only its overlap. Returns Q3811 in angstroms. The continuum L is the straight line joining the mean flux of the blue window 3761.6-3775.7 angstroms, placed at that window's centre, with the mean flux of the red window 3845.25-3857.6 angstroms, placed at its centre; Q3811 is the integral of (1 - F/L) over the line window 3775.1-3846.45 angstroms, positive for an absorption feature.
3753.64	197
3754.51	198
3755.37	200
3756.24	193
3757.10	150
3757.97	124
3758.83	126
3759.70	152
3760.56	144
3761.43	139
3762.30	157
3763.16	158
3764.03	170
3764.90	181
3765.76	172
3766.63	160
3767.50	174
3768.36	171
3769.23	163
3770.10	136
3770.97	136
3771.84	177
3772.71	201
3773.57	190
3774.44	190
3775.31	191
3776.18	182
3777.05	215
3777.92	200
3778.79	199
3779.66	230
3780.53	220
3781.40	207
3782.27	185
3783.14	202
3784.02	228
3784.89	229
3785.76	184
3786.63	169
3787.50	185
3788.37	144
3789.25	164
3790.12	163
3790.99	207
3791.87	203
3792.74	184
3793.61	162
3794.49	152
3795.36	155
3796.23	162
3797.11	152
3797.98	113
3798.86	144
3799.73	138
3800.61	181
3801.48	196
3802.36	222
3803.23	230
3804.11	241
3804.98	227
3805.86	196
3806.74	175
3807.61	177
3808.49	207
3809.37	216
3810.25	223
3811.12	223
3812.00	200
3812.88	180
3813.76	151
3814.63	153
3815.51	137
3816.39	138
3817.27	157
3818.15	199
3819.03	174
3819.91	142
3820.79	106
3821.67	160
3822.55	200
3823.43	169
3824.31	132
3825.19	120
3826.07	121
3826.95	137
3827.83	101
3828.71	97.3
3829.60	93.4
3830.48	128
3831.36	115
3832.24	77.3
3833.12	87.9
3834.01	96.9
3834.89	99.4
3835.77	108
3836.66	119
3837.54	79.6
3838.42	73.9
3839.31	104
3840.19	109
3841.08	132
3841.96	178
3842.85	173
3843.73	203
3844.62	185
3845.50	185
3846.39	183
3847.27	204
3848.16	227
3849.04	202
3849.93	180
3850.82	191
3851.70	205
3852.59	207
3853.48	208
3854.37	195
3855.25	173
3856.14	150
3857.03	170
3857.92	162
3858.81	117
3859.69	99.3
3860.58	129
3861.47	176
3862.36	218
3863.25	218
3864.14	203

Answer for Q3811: 6.2 angstroms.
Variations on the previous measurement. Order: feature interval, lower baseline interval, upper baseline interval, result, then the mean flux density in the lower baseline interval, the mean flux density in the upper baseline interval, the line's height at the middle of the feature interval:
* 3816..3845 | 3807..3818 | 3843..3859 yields 8.3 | 181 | 187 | 183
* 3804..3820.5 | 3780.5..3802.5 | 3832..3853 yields -1.6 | 177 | 151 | 167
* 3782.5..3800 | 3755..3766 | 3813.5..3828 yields -2.2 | 158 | 148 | 153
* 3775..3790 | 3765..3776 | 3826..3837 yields -3.4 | 172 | 106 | 159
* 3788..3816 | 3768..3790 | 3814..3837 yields -4.0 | 188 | 130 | 159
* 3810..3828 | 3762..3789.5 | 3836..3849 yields 0.7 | 184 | 155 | 165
